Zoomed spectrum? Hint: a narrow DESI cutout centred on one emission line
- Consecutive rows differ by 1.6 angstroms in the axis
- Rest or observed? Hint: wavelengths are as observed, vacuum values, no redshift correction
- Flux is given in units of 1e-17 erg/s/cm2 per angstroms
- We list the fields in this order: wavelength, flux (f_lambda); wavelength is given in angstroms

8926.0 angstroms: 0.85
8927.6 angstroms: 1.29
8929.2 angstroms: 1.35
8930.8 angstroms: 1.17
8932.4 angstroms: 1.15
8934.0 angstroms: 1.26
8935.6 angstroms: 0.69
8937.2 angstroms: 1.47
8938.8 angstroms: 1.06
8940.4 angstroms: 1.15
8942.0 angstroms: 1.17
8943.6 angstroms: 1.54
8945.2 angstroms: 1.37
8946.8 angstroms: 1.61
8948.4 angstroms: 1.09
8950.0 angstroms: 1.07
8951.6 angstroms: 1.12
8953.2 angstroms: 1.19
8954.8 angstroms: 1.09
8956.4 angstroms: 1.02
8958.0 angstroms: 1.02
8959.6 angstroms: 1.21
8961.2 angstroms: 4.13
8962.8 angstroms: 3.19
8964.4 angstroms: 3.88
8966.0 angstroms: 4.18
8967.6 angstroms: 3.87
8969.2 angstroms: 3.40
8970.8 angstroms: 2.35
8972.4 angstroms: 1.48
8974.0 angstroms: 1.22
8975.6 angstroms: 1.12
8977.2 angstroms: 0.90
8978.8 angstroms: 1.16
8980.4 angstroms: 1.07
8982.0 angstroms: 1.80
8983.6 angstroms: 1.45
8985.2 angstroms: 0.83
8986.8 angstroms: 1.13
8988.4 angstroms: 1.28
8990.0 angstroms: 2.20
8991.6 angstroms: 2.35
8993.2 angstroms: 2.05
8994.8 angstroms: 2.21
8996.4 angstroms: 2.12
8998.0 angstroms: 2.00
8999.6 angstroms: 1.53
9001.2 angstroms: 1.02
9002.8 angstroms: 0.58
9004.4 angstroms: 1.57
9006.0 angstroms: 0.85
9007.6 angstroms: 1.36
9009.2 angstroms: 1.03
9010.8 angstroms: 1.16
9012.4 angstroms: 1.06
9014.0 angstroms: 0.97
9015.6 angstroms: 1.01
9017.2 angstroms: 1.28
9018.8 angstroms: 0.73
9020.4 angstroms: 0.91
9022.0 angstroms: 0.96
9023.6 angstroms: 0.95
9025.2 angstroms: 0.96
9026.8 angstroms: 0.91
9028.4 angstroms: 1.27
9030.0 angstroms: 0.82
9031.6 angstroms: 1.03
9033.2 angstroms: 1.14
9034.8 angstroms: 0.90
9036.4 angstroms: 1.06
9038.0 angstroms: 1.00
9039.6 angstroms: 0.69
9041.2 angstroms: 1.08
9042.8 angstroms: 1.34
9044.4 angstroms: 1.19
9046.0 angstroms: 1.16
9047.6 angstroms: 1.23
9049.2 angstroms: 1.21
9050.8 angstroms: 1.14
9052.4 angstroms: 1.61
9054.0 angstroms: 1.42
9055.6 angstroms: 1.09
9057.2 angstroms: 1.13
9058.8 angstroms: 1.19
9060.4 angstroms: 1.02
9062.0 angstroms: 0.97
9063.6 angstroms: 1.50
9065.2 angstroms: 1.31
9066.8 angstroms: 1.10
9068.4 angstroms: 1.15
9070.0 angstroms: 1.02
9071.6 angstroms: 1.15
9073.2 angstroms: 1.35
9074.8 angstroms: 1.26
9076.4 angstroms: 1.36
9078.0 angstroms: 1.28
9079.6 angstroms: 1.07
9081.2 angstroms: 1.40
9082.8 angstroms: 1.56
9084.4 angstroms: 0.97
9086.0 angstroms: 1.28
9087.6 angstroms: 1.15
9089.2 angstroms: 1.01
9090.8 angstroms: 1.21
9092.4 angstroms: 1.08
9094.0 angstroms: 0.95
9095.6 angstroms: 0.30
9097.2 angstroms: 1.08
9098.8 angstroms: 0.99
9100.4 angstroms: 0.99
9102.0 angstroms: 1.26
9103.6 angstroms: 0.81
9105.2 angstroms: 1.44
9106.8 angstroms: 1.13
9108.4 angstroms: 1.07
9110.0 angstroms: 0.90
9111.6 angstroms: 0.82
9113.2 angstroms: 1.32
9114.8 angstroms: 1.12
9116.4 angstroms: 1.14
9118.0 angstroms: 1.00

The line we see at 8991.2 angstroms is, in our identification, [N II]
